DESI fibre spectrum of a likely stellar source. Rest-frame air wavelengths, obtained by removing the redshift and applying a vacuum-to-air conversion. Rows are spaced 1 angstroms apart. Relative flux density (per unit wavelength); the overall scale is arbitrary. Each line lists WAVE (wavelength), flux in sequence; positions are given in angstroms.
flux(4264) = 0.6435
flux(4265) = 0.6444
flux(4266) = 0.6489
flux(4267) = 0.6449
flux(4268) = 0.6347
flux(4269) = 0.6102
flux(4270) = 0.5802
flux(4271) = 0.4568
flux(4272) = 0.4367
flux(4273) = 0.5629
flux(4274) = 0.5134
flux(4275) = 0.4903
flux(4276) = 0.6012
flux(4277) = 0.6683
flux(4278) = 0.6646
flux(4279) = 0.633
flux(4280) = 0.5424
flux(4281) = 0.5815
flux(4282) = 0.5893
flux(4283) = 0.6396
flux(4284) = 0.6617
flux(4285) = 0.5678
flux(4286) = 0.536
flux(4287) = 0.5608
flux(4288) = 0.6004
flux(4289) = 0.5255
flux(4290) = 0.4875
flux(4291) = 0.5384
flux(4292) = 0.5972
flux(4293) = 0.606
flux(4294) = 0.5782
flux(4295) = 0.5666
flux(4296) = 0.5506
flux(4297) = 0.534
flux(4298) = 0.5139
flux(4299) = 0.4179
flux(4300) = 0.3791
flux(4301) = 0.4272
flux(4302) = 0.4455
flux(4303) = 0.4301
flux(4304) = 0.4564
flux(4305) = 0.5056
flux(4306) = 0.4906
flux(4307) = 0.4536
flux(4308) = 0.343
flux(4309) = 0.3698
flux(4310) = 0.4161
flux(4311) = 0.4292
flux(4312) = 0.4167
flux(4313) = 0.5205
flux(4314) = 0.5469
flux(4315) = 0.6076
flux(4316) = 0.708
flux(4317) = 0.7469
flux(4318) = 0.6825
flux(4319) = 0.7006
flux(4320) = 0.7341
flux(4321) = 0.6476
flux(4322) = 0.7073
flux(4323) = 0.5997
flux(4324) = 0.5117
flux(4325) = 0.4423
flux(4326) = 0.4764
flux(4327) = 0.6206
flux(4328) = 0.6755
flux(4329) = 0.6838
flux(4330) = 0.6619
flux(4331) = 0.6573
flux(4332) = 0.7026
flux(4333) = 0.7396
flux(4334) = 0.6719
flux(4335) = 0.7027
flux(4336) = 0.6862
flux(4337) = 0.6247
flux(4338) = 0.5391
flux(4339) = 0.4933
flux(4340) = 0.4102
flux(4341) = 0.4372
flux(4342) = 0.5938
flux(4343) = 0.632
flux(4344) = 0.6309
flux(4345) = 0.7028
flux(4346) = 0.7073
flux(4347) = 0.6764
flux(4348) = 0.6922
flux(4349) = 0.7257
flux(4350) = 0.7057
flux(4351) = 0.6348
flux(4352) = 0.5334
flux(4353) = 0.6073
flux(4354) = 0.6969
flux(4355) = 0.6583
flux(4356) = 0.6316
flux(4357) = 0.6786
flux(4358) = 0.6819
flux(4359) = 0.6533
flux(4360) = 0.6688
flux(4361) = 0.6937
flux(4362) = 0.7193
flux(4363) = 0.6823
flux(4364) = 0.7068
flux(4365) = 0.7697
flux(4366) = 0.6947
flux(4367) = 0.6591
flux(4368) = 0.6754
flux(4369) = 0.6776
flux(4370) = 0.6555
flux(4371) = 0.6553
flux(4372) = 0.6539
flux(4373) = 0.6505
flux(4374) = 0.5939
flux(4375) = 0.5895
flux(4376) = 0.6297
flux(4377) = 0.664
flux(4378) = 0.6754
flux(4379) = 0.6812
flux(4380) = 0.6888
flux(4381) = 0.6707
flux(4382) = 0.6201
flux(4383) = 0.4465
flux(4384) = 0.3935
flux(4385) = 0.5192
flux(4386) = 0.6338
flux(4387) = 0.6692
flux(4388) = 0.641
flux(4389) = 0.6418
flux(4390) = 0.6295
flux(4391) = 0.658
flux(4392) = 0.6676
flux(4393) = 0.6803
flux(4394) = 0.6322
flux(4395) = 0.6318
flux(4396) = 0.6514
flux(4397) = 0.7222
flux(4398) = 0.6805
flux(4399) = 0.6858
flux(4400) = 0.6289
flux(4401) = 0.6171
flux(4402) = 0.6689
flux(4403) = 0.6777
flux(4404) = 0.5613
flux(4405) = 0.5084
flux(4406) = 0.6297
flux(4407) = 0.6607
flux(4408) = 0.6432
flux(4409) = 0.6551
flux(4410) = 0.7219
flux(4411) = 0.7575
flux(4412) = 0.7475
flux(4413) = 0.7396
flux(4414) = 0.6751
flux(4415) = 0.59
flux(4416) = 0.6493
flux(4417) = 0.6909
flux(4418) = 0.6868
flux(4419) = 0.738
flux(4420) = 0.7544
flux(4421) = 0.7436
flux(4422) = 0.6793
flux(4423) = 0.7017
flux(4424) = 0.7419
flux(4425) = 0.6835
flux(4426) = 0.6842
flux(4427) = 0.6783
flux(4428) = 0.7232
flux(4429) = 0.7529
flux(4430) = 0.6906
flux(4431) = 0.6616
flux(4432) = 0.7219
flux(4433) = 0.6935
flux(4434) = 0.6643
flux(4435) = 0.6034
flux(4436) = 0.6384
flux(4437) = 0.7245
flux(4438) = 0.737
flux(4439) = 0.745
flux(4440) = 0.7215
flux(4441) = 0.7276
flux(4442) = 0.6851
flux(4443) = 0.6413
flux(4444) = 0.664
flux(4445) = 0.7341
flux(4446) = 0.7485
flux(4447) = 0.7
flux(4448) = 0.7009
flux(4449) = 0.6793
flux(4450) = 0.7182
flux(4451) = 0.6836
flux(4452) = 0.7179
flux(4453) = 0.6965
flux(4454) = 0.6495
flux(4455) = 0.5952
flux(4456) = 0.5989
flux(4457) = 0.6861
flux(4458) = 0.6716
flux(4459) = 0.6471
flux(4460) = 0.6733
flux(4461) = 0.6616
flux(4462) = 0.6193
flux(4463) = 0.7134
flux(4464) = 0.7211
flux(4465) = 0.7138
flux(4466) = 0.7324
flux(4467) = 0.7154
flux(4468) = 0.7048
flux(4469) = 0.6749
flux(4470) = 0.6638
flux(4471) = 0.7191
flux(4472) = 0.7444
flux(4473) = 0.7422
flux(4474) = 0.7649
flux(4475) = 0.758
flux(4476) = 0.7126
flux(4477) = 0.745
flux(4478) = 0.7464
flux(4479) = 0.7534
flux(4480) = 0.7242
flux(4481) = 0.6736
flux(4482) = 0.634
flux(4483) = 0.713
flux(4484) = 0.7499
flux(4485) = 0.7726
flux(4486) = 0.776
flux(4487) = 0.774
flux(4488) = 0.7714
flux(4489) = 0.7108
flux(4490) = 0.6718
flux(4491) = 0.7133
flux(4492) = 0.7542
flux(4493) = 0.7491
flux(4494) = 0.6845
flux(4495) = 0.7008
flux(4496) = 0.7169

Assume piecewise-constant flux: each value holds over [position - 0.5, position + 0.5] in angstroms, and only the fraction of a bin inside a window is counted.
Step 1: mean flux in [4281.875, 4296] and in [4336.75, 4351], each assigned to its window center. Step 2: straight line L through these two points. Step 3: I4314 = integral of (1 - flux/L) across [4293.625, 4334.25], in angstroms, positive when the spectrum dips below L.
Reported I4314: 2.61 angstroms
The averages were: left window 0.574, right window 0.613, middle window 0.555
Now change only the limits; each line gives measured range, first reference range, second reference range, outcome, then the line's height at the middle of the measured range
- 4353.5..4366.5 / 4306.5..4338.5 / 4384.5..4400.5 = -1.33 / 0.623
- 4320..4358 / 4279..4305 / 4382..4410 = -3.53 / 0.576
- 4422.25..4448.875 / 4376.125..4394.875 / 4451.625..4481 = -1.14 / 0.67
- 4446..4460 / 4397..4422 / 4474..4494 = 0.62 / 0.707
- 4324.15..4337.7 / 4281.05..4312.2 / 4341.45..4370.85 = -0.81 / 0.601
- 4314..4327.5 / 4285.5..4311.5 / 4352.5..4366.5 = -1.63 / 0.56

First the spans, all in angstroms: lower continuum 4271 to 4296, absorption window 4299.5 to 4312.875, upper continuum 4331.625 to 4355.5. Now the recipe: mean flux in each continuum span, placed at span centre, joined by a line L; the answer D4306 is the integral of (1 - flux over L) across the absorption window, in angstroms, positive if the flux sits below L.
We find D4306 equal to 3.7 angstroms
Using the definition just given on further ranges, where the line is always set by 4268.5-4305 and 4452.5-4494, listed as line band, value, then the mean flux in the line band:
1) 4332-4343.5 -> -0.2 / 0.598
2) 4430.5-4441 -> -0.3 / 0.693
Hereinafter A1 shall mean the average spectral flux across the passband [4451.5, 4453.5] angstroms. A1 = 0.707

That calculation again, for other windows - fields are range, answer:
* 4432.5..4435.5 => 0.654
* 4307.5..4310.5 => 0.376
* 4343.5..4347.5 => 0.679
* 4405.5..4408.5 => 0.645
